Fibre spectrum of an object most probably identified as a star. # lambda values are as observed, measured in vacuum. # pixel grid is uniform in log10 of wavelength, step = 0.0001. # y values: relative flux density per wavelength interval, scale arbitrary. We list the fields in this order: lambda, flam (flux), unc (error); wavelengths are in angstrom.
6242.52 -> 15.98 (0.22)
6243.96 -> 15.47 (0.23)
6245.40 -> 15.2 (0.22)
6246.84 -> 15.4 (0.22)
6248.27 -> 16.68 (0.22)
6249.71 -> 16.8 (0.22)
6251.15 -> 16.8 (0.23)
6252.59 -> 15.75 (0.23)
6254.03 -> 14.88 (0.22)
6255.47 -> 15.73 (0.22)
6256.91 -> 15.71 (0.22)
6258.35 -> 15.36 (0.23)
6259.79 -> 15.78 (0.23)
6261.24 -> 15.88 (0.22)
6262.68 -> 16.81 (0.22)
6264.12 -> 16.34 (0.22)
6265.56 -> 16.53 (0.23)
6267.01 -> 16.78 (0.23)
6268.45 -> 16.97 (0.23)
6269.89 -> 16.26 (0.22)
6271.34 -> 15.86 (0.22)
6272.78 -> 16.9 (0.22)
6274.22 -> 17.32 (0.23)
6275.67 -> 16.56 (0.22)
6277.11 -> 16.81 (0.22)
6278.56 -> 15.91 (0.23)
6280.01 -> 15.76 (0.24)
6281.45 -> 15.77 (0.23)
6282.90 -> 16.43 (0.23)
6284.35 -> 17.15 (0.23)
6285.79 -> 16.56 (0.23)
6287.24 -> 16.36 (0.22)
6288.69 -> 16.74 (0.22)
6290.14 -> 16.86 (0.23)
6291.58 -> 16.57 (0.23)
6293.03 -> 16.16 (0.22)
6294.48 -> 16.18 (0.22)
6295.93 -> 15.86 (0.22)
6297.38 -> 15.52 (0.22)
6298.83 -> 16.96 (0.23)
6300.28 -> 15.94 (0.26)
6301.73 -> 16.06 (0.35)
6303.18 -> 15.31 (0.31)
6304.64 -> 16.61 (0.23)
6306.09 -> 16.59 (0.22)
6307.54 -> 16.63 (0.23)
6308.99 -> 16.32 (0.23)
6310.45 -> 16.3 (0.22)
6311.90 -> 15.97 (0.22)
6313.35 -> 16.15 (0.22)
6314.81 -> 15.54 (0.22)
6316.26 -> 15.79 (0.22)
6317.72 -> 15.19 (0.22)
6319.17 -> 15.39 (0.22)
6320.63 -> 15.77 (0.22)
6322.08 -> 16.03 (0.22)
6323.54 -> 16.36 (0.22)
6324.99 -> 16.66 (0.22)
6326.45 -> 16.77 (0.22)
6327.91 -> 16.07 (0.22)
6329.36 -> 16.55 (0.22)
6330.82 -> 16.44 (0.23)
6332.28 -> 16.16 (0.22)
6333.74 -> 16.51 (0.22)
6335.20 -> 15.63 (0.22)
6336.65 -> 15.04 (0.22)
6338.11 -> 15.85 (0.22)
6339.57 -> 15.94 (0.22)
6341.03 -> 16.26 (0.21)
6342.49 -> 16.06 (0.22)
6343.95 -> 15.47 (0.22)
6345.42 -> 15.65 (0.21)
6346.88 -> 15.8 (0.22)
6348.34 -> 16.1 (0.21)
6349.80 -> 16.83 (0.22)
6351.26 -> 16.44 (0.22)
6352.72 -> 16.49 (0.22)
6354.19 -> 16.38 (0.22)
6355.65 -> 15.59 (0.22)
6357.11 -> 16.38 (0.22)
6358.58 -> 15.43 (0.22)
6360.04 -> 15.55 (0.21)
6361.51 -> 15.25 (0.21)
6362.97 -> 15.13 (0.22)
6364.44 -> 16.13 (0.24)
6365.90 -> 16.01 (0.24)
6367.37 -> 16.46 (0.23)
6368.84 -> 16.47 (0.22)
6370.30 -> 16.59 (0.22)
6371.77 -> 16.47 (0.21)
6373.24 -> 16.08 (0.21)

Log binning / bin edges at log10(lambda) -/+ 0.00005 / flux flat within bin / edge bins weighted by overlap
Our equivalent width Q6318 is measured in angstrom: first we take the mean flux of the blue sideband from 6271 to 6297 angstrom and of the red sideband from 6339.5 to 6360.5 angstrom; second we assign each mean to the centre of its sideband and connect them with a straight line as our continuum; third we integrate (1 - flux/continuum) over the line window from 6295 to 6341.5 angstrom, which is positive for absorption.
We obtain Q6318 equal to 0.45 angstrom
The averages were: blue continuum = 16.4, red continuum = 16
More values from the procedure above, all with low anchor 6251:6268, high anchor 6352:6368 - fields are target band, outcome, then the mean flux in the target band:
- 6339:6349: 0.0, 15.9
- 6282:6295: -0.5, 16.6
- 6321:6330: -0.3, 16.4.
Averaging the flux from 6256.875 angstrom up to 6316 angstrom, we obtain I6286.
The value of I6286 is 16.3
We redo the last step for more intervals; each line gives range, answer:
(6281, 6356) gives 16.2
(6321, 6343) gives 16.2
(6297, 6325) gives 16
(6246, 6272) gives 16.1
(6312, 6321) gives 15.6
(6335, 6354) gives 16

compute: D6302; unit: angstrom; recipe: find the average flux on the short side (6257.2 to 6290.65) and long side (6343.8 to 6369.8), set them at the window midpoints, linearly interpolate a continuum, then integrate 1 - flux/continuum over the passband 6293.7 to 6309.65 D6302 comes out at 0.09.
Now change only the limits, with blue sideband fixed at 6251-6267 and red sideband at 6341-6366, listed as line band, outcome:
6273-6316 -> -0.97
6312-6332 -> -0.14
